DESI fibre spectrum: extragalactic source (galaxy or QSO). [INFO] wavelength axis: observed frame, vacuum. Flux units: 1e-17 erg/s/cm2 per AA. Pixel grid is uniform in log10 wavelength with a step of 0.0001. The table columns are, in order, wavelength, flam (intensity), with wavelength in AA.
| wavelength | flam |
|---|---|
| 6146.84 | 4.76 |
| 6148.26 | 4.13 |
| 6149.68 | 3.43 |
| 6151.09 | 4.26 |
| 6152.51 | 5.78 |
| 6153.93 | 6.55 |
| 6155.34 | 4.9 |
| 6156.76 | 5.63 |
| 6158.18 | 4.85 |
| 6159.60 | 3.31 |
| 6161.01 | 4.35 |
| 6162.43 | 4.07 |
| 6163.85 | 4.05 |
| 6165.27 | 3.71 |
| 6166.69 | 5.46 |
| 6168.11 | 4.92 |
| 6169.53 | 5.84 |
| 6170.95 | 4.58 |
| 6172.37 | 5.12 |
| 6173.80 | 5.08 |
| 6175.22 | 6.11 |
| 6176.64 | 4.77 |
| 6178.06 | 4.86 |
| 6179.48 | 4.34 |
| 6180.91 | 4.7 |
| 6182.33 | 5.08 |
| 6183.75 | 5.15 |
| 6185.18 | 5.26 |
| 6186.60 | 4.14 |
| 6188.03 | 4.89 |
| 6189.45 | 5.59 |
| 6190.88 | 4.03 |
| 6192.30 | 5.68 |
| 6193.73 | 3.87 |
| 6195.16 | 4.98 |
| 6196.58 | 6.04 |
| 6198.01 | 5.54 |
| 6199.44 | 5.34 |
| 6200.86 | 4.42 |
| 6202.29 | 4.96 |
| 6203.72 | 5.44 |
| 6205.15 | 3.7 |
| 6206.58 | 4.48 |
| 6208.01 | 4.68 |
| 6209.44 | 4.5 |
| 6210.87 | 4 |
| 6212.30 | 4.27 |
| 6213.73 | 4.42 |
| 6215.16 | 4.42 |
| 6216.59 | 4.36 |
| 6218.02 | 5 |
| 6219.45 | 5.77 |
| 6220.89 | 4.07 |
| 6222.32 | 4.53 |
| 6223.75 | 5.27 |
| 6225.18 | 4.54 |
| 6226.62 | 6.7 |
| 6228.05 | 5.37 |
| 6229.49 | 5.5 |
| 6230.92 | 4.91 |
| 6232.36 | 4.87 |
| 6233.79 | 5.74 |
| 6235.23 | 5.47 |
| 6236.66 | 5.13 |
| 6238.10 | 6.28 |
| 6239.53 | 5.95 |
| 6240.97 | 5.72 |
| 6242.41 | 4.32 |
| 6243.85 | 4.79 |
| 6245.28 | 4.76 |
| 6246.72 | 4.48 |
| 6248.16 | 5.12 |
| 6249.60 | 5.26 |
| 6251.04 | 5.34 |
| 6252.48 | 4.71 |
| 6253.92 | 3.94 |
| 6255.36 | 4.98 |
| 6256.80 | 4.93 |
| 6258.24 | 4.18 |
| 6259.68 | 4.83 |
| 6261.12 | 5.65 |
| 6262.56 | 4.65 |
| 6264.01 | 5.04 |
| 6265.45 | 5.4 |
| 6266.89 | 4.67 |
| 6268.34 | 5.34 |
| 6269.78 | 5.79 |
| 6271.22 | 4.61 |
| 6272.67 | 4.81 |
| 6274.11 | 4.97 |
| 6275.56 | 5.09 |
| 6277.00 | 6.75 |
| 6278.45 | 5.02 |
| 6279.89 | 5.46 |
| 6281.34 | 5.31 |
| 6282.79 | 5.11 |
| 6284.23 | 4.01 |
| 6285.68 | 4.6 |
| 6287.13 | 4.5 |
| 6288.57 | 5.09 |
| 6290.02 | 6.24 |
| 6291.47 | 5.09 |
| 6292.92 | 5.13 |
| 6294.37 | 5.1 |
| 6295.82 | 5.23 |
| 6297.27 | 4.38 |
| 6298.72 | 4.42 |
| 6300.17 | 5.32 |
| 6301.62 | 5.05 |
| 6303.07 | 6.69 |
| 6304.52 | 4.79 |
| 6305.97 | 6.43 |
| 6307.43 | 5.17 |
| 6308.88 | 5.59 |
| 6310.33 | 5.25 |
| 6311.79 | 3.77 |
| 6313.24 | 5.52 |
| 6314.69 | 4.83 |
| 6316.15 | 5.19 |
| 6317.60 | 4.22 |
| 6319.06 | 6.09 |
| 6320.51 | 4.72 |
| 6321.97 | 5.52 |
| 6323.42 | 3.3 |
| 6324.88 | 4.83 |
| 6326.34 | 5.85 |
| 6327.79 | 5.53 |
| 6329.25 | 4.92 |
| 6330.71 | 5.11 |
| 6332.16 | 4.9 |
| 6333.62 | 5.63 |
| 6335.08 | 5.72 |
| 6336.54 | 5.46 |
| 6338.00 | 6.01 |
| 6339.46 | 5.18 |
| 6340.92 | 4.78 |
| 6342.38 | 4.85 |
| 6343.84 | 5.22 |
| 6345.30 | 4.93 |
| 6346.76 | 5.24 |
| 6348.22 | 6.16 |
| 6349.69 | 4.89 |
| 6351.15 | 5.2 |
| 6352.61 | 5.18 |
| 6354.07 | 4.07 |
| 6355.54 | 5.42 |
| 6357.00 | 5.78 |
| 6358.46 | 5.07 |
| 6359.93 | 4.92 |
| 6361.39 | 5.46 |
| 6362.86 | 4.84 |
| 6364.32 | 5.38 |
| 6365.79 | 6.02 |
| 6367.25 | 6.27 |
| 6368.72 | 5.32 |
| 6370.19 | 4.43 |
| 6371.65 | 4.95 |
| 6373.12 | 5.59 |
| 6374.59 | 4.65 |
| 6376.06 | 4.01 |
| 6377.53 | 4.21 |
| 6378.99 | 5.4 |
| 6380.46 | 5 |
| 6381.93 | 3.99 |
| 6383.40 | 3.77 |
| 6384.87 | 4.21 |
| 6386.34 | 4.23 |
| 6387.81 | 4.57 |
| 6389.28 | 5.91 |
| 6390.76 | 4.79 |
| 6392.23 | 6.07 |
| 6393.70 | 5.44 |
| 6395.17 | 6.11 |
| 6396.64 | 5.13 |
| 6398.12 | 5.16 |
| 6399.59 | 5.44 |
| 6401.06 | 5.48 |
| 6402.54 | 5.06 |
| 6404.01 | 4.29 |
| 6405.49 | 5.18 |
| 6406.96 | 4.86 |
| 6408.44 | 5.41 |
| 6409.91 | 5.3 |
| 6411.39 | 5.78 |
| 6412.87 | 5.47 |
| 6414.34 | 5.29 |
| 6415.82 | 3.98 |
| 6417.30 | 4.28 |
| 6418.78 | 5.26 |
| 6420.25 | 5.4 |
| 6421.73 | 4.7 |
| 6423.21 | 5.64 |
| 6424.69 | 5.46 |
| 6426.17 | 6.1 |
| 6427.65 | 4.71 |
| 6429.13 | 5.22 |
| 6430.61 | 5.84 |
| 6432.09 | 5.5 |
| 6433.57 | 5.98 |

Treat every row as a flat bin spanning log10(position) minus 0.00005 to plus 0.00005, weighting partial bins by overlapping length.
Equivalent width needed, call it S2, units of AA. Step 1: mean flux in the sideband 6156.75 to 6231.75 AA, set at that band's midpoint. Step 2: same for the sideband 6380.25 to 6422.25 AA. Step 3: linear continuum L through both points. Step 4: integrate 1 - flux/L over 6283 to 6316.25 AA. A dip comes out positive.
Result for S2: -1.2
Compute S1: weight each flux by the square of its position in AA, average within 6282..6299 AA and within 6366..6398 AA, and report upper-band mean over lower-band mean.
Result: 1.04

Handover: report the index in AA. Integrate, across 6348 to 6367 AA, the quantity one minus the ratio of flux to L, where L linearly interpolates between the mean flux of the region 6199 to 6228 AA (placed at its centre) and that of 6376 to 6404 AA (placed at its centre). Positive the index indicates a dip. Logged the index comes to -1.3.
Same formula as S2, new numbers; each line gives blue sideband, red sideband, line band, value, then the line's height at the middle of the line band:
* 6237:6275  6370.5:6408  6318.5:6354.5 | -1.5 AA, 4.97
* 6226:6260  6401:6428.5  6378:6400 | 0.6 AA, 5.13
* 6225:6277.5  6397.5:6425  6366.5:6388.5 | 1.8 AA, 5.13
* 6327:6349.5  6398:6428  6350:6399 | 1.7 AA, 5.23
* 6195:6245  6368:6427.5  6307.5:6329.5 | 0.0 AA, 5.02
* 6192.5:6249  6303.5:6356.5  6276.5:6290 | -0.1 AA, 5.08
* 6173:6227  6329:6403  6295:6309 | -0.7 AA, 5.02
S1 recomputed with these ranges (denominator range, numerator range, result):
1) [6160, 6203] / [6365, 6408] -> 1.10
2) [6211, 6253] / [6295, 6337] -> 1.05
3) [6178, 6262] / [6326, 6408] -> 1.09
